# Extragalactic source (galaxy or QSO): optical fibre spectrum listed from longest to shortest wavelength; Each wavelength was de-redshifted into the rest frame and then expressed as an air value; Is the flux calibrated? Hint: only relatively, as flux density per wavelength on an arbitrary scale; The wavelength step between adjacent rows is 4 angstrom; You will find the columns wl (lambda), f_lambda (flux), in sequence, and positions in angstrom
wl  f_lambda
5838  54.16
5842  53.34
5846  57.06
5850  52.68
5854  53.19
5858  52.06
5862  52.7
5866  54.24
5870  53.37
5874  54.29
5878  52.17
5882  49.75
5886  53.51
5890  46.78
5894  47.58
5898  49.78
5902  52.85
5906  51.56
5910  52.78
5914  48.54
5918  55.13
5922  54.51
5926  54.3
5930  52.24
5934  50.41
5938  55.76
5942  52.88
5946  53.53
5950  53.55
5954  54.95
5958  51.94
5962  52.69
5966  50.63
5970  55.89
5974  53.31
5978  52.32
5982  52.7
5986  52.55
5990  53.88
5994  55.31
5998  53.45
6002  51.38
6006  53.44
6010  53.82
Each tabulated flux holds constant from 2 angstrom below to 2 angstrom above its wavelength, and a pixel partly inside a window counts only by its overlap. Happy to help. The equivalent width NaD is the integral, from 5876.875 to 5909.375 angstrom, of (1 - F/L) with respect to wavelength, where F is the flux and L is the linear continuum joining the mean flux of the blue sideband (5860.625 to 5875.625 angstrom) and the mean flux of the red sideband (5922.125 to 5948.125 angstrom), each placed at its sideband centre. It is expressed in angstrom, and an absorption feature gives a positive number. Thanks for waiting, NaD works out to 1.8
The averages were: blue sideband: 53.7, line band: 50.5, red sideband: 53.3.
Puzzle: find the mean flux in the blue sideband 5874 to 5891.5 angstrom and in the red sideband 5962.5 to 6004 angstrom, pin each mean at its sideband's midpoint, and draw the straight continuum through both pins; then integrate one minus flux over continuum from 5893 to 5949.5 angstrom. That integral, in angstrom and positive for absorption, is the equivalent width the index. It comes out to -0.6 angstrom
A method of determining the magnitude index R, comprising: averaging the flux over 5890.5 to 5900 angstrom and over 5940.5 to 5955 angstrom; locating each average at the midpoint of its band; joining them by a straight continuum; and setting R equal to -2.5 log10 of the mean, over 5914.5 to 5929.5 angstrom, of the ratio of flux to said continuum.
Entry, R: -0.06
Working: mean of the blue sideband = 48.4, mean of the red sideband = 53.7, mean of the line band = 53.8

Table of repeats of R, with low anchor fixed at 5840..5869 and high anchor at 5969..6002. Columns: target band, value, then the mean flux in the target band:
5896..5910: 0.04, 51.6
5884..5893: 0.08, 49.9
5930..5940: 0.01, 52.9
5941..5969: 0.01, 53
